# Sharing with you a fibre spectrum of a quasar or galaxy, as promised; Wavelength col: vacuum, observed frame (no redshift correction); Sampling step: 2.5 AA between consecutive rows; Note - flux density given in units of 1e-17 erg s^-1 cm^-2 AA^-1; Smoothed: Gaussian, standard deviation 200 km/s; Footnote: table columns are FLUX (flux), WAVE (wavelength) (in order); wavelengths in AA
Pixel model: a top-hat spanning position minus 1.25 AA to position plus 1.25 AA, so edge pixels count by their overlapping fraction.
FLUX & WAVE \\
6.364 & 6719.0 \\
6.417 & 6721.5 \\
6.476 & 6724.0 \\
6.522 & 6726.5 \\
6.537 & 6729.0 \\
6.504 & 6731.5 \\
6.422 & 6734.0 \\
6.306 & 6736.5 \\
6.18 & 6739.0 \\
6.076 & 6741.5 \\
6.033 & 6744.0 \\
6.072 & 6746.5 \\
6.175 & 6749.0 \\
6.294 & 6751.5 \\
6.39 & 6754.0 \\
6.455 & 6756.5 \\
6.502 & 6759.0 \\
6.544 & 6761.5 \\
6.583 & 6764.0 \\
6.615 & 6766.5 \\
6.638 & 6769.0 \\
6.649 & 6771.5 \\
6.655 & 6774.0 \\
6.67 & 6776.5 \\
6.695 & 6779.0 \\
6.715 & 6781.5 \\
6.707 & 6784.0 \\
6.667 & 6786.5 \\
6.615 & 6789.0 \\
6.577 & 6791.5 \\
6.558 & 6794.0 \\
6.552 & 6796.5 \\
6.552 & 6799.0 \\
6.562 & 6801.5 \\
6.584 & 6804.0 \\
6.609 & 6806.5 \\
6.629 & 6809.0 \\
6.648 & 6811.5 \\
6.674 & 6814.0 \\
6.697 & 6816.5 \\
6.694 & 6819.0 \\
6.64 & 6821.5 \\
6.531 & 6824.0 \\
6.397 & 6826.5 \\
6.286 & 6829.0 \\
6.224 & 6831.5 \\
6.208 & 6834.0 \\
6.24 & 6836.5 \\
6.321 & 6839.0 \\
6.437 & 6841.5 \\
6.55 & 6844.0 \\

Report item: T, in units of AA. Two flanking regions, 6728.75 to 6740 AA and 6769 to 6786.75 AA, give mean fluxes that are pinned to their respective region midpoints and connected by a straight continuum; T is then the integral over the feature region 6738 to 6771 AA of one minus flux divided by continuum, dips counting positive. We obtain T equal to 0.82 AA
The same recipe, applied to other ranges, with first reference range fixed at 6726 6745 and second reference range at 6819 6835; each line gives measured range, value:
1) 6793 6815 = -0.72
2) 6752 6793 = -1.57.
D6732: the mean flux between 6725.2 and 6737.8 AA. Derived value 6.46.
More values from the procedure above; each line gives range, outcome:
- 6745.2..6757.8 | 6.28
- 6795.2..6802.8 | 6.56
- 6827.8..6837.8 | 6.24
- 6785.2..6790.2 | 6.64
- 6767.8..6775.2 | 6.65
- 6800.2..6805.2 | 6.57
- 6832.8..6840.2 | 6.26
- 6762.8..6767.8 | 6.6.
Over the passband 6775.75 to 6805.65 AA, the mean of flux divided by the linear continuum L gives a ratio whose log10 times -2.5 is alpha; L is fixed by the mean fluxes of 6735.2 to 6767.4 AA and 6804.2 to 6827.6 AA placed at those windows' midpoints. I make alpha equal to -0.020 mag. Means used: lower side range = 6.32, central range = 6.62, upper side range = 6.61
